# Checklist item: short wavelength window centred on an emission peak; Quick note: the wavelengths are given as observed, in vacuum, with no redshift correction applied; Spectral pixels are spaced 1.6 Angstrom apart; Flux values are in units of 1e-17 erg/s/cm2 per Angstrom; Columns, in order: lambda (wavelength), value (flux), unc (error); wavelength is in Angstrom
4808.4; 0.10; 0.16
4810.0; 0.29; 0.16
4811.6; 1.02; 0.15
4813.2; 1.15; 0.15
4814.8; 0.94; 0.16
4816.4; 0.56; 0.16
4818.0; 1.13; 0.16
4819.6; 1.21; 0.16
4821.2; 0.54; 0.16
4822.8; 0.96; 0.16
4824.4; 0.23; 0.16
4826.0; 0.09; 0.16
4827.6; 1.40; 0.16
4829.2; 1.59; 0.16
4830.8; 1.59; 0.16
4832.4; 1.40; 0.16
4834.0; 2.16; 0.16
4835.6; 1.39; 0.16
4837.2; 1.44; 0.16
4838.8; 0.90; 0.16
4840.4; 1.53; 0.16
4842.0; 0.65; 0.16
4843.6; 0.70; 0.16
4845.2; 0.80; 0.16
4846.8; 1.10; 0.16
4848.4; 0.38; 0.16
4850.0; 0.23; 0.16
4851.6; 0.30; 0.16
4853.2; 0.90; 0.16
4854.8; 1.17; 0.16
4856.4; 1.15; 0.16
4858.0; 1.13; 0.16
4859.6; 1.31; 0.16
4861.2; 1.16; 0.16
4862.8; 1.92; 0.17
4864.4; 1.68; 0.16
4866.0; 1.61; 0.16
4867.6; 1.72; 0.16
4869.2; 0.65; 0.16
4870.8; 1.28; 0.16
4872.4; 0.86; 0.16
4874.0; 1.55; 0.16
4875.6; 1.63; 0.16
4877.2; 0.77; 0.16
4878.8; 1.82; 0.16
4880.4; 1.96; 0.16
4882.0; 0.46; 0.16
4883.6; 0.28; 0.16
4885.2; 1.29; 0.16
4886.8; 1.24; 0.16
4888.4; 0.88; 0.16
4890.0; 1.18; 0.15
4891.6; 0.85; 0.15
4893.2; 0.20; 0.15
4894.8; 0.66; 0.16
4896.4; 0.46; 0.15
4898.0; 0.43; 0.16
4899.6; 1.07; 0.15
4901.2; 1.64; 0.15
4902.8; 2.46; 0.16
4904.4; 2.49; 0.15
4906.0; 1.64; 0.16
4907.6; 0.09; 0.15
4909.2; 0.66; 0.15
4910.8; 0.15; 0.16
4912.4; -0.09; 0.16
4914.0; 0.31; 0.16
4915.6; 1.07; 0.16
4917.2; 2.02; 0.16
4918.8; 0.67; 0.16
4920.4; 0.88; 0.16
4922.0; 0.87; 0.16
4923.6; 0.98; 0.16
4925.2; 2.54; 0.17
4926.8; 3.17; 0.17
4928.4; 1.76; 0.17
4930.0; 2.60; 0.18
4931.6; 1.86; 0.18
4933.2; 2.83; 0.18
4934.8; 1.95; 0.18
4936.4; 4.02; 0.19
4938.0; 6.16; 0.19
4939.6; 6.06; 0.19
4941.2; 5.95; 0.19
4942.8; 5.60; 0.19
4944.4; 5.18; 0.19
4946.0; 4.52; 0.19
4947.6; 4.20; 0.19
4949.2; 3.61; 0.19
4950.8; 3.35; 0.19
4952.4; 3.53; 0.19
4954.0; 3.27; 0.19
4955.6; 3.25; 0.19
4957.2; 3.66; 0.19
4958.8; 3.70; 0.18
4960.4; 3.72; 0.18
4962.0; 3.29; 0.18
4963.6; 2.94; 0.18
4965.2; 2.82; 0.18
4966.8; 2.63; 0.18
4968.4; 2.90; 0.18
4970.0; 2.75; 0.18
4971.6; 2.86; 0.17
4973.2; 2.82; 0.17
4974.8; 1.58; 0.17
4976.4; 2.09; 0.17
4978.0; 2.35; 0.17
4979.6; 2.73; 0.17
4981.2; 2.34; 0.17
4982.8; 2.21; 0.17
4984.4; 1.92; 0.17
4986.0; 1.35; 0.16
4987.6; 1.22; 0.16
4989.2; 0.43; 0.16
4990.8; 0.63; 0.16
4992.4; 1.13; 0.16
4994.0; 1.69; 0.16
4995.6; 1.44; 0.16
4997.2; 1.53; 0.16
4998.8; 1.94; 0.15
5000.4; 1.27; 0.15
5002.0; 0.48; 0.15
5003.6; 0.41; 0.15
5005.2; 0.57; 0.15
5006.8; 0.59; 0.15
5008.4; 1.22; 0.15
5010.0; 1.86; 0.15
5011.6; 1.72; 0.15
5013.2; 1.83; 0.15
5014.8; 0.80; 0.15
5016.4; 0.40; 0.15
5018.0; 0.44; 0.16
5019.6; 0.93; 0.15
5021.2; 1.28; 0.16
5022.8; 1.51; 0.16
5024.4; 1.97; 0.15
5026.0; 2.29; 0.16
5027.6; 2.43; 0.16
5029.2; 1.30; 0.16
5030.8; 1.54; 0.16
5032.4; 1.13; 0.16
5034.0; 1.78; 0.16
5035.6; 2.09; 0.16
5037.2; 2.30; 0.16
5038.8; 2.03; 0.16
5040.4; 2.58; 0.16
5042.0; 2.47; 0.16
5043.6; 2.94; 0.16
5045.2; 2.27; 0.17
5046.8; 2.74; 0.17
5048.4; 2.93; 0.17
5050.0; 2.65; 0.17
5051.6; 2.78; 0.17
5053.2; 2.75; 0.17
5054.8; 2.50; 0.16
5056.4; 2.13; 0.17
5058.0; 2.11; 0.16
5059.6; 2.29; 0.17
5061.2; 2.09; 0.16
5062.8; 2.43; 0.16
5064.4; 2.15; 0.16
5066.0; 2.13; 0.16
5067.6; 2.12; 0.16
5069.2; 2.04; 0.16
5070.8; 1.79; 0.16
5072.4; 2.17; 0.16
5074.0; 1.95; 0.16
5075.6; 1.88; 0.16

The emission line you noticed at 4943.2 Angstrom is Lyman alpha 1216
